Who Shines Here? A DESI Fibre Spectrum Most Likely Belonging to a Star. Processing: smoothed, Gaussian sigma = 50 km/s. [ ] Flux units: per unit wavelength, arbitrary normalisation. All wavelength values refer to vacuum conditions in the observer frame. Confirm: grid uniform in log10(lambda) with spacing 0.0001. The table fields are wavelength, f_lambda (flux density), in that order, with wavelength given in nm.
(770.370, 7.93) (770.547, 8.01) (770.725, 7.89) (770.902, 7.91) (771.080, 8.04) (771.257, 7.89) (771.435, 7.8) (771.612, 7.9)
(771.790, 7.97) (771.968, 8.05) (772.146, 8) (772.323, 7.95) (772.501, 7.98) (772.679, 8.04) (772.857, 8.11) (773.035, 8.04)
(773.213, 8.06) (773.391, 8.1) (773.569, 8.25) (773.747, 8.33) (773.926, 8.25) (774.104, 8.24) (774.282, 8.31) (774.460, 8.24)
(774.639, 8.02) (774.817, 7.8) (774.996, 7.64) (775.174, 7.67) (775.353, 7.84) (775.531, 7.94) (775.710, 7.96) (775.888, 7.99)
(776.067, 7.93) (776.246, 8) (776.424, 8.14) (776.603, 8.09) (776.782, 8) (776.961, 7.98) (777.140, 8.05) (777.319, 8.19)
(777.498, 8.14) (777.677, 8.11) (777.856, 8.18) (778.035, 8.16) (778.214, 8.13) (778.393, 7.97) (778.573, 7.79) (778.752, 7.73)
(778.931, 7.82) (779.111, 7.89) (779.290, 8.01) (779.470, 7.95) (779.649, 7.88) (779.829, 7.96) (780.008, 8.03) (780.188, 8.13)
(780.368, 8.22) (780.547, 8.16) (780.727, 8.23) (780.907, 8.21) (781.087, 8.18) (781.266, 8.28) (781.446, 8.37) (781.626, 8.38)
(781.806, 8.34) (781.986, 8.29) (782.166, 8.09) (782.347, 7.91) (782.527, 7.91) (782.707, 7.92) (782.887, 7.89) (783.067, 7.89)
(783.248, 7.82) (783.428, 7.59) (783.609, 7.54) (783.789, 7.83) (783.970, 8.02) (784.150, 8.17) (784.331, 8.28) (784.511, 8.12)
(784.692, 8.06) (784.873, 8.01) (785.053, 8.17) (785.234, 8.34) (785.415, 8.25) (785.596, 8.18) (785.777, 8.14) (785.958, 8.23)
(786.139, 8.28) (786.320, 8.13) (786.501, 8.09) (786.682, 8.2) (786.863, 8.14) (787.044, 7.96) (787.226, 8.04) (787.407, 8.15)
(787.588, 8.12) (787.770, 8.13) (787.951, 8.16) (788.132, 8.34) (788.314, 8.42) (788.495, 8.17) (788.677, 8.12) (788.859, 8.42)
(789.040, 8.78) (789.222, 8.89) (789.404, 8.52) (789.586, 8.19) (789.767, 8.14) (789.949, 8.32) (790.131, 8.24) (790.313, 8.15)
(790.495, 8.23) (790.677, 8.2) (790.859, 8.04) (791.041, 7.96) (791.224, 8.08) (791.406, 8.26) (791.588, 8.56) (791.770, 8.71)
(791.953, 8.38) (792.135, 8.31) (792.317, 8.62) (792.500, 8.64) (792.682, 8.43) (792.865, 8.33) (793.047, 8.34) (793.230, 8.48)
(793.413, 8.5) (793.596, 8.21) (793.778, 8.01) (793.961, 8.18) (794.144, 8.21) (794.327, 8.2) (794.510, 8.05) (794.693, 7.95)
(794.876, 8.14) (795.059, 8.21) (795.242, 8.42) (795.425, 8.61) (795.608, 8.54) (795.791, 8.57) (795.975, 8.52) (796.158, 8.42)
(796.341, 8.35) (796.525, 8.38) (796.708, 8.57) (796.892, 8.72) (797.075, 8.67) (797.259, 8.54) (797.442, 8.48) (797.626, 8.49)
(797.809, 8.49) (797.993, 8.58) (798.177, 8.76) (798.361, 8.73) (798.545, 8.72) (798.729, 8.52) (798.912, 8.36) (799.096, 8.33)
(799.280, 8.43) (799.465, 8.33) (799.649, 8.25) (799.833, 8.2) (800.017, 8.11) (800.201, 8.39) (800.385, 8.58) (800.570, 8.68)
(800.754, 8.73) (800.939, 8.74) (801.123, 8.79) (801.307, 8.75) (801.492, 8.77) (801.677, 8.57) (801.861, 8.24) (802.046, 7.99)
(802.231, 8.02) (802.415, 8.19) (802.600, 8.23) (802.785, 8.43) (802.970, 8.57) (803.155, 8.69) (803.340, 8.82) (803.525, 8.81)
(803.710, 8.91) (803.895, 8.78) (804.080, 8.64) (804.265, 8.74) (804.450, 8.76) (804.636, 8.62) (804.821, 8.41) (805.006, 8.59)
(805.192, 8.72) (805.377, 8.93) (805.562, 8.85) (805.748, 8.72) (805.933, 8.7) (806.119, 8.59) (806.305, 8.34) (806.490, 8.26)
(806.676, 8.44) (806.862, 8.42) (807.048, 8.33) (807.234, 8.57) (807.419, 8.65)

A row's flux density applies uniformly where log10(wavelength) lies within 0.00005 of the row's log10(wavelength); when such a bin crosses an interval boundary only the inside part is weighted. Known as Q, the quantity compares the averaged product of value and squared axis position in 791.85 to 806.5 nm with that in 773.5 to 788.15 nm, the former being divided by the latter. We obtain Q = 1.1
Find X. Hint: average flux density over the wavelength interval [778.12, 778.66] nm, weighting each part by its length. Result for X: 7.96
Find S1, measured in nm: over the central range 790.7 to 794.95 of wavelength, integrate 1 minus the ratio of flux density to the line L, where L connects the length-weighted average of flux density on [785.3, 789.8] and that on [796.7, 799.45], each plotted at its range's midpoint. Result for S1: 0.06 nm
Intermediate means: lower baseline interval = 8.25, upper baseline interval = 8.55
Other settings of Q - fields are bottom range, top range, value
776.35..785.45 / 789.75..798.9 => 1.08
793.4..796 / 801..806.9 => 1.06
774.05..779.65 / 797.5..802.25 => 1.13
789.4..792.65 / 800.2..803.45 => 1.05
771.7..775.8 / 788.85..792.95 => 1.09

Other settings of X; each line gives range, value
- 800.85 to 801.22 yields 8.79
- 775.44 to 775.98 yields 7.97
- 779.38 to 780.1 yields 7.96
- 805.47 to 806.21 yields 8.71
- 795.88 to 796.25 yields 8.47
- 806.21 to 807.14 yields 8.36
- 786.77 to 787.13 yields 8.06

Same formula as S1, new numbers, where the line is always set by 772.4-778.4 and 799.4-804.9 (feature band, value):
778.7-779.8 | 0.03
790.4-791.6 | 0.02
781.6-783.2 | 0.03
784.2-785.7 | 0.01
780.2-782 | -0.02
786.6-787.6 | 0.02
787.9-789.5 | -0.03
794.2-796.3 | 0.02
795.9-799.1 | -0.04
